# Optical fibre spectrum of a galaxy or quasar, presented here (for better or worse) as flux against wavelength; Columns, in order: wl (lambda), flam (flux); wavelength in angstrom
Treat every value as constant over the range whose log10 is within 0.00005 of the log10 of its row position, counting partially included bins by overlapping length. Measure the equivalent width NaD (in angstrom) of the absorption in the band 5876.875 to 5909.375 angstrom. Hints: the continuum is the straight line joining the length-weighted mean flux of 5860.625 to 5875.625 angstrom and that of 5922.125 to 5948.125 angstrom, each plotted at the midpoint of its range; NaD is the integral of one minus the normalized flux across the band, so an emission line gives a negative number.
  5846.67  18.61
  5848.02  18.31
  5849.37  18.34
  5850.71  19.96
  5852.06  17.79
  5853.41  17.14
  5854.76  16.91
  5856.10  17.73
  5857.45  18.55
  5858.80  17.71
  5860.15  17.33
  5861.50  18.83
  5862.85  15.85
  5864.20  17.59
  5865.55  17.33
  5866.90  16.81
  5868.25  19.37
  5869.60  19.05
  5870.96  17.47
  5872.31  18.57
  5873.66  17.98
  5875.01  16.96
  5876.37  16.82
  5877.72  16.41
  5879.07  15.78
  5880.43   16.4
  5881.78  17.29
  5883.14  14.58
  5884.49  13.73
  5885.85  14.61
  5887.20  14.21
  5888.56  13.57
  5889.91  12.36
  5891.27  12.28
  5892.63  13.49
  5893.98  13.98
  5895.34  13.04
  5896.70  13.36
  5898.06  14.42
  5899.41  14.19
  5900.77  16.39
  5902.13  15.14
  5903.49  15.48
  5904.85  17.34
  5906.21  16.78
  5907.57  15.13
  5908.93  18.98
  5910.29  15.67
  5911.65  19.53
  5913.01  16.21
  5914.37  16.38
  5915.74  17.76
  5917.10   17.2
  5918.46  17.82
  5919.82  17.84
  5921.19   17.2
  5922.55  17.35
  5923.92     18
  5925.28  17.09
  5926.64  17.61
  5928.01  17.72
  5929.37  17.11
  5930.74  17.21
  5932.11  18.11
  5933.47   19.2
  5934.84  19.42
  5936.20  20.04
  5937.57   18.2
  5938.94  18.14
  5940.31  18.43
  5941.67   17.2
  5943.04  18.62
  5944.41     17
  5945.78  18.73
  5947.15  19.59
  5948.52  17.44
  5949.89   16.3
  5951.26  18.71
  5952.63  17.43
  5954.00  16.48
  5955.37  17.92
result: 5.42 angstrom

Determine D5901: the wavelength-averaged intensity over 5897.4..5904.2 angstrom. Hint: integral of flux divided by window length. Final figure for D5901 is 15.1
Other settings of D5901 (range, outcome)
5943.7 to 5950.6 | 17.8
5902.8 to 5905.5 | 16.4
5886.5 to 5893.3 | 13.2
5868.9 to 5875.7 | 18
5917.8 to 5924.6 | 17.6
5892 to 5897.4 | 13.5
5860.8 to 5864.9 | 17.4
